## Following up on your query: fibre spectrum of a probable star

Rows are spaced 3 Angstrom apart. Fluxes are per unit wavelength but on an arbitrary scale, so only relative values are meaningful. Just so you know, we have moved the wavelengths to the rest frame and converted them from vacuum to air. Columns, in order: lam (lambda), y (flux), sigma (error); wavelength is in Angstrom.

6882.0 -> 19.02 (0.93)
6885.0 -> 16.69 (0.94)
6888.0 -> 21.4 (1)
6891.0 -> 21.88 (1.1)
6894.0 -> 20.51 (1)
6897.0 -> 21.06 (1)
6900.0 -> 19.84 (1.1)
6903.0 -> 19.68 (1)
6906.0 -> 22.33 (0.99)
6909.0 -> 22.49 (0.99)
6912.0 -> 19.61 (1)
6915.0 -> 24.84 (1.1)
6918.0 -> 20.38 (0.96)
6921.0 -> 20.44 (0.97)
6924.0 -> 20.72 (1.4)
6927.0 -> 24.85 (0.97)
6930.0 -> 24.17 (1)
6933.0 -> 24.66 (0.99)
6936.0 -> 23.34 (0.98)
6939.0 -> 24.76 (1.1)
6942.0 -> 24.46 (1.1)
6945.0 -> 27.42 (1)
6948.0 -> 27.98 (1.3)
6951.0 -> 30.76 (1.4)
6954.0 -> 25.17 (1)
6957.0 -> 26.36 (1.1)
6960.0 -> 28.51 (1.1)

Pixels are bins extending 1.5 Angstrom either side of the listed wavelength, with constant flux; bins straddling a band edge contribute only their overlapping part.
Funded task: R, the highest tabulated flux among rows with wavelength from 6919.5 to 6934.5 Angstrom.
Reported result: 24.85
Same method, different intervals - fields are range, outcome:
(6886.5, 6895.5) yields 21.88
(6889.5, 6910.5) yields 22.49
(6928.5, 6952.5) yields 30.76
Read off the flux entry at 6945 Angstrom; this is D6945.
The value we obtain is 27.42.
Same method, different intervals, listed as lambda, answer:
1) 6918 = 20.38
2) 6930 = 24.17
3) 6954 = 25.17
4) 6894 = 20.51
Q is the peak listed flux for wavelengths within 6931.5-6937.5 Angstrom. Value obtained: 24.66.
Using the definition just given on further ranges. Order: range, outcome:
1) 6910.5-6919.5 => 24.84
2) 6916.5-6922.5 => 20.44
